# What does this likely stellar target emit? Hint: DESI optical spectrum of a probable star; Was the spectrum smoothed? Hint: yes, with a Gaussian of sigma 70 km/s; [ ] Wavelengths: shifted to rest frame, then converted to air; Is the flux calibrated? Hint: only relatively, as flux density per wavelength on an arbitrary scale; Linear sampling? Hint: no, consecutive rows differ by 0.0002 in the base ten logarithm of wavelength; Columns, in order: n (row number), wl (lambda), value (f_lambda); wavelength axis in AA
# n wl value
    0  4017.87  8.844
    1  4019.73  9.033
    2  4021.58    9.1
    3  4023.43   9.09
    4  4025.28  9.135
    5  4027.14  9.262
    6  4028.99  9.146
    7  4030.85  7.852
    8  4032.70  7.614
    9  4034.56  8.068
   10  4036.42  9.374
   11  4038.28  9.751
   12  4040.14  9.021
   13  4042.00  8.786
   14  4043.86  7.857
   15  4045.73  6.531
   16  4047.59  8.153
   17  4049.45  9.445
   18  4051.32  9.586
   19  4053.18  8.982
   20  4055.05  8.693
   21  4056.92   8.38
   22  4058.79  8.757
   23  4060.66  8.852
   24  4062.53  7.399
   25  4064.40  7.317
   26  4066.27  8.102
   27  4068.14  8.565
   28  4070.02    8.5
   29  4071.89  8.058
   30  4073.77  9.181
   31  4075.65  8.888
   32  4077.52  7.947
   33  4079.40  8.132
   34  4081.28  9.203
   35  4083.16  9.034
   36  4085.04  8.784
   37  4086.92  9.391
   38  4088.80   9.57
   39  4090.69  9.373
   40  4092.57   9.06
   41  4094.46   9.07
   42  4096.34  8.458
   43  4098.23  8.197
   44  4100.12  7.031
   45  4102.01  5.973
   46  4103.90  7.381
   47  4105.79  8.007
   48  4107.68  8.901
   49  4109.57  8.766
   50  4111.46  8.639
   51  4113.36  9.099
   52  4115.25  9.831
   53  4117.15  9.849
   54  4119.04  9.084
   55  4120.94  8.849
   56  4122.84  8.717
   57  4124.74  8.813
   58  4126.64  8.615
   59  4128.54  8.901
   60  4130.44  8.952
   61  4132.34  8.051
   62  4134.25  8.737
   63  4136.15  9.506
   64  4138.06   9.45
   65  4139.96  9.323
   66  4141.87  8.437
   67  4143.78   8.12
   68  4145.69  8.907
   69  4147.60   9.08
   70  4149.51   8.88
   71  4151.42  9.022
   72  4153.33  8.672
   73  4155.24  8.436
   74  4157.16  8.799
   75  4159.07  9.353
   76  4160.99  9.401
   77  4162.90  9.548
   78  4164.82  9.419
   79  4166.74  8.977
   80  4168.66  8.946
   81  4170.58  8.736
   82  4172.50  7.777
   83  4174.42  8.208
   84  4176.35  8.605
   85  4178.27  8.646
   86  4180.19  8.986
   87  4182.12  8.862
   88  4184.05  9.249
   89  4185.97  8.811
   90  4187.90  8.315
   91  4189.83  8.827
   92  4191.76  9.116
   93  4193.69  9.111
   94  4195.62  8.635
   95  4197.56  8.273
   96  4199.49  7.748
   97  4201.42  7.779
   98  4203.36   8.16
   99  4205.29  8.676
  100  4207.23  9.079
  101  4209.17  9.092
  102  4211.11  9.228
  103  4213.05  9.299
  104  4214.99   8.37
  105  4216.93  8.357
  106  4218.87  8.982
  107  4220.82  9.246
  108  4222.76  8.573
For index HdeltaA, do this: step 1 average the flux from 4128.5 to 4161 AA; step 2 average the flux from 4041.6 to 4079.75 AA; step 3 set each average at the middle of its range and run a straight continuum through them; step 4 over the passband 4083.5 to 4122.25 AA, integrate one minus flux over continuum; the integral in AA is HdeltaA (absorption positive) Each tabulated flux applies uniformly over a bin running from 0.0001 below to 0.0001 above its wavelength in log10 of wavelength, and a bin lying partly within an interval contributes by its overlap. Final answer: -0.2 AA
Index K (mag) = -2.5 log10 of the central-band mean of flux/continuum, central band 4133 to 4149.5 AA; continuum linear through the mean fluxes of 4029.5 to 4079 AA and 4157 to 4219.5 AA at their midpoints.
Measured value -0.03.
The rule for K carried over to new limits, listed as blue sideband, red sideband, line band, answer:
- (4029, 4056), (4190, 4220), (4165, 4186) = -0.01 mag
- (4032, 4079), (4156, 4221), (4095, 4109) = 0.11 mag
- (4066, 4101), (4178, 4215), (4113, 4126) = -0.06 mag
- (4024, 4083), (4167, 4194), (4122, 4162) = -0.02 mag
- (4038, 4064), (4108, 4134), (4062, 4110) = 0.04 mag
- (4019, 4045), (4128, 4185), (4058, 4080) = 0.06 mag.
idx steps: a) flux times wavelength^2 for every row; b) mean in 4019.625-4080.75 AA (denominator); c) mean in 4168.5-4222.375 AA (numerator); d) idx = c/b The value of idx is 1.1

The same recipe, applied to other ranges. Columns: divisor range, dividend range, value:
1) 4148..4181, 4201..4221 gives 1.01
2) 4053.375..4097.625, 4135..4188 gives 1.07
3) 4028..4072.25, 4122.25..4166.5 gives 1.10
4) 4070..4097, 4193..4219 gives 1.03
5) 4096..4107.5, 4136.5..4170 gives 1.22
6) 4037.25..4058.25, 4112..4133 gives 1.08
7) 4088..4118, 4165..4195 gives 1.06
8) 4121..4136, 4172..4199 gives 1.02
